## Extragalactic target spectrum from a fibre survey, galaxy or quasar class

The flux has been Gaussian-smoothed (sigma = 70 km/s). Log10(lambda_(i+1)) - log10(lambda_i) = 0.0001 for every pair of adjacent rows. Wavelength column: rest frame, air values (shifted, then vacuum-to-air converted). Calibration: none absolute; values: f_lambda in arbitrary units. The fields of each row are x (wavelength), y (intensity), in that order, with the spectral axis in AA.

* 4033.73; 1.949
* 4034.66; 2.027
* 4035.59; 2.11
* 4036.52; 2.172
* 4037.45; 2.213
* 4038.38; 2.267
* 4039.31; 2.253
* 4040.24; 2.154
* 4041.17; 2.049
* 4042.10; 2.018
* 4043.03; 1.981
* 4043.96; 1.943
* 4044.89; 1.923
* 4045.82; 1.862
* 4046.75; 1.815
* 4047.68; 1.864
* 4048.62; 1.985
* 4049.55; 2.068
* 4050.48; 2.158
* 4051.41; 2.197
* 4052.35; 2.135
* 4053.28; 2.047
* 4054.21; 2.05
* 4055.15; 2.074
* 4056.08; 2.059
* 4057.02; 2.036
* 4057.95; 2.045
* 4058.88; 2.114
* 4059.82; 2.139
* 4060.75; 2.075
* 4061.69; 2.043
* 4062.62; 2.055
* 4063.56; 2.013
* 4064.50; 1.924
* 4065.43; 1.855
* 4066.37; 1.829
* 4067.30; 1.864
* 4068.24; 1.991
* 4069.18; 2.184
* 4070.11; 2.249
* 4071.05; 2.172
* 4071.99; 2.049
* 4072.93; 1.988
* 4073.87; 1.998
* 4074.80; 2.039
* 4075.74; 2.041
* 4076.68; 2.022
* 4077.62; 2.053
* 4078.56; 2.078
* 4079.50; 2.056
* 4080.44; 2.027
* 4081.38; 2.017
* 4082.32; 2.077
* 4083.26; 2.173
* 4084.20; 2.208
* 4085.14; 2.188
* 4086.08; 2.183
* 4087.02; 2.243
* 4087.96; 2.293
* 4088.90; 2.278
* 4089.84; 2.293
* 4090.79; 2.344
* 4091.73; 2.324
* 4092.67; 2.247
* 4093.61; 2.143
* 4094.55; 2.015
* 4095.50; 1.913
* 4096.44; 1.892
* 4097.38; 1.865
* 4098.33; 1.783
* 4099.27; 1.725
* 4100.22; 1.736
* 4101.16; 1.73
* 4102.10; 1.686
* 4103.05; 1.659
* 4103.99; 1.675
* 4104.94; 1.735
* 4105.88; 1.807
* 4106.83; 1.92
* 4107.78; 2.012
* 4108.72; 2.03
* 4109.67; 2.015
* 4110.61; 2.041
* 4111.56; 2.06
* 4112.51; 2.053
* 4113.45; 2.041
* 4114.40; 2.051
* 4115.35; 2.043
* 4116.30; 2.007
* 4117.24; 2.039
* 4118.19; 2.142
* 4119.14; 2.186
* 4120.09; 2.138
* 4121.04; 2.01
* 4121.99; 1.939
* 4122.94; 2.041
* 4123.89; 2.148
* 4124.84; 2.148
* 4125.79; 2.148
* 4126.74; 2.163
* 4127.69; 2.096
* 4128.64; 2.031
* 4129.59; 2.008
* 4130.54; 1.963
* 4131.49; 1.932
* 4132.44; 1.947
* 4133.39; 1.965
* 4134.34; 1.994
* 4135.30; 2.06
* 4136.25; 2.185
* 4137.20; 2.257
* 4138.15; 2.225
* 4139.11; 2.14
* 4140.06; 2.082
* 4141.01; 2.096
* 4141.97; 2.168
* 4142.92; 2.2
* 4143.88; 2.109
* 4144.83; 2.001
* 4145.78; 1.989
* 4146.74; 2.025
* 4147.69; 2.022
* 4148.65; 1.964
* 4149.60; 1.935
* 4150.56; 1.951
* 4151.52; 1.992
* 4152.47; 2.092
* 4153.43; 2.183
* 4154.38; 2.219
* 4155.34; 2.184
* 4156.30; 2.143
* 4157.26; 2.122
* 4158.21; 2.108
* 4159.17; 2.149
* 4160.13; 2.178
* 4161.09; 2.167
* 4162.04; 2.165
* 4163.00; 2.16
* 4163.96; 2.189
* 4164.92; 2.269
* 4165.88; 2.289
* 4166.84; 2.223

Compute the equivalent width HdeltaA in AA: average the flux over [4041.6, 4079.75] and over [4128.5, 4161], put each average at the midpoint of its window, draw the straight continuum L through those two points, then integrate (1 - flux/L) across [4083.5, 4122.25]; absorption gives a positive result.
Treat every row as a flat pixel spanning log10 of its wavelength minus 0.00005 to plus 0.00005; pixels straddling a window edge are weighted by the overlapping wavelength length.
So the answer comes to 0.65 AA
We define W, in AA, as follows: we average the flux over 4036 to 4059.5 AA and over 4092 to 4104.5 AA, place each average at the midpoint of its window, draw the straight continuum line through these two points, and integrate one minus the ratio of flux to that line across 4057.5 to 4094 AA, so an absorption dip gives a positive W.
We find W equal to -2.90 AA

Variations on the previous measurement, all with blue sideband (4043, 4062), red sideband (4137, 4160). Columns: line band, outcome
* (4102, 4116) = 1.0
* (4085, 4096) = -0.8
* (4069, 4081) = -0.1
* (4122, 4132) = 0.1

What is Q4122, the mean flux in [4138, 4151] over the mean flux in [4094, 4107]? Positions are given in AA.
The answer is 1.15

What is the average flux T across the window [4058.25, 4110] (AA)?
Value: 2.02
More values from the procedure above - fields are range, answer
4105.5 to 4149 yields 2.06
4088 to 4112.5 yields 1.96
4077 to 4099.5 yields 2.1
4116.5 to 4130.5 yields 2.08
